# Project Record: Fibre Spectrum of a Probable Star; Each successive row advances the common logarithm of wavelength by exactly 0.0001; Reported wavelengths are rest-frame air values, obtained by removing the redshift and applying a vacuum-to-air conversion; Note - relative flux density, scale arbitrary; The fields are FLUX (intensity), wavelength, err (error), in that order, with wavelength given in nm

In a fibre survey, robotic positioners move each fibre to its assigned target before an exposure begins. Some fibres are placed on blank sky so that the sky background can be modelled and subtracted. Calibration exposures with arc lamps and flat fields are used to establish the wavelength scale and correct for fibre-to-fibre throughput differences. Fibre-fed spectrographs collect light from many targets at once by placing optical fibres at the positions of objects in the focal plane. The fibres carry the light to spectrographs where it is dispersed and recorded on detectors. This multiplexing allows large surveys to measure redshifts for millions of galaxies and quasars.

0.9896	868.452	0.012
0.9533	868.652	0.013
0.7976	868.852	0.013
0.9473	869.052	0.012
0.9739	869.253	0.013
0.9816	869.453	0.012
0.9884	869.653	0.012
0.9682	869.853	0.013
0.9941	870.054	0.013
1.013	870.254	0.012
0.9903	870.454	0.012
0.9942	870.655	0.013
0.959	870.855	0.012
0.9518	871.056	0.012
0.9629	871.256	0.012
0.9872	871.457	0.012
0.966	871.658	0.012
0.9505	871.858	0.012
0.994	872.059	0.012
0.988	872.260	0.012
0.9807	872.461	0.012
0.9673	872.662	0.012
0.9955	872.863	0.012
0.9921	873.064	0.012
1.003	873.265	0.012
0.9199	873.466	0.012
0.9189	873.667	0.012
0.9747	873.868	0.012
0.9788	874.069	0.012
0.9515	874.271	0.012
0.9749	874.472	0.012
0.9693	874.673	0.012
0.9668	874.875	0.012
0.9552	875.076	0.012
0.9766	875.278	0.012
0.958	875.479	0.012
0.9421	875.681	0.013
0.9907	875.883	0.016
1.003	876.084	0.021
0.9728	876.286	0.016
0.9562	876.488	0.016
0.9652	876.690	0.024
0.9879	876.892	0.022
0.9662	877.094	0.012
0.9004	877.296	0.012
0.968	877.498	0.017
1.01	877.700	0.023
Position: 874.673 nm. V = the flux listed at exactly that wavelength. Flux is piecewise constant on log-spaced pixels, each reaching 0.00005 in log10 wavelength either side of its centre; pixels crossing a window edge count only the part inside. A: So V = 0.9693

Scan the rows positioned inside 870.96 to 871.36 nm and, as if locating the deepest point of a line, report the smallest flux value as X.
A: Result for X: 0.9518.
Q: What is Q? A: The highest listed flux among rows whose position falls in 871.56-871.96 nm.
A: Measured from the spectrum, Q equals 0.966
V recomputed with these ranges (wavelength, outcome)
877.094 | 0.9662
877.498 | 0.968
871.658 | 0.966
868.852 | 0.7976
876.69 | 0.9652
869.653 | 0.9884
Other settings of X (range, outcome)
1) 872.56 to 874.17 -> 0.9189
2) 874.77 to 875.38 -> 0.9552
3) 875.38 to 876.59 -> 0.9421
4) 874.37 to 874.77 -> 0.9693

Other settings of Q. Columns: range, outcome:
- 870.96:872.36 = 0.994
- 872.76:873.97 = 1.003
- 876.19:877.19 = 0.9879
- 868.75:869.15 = 0.9473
